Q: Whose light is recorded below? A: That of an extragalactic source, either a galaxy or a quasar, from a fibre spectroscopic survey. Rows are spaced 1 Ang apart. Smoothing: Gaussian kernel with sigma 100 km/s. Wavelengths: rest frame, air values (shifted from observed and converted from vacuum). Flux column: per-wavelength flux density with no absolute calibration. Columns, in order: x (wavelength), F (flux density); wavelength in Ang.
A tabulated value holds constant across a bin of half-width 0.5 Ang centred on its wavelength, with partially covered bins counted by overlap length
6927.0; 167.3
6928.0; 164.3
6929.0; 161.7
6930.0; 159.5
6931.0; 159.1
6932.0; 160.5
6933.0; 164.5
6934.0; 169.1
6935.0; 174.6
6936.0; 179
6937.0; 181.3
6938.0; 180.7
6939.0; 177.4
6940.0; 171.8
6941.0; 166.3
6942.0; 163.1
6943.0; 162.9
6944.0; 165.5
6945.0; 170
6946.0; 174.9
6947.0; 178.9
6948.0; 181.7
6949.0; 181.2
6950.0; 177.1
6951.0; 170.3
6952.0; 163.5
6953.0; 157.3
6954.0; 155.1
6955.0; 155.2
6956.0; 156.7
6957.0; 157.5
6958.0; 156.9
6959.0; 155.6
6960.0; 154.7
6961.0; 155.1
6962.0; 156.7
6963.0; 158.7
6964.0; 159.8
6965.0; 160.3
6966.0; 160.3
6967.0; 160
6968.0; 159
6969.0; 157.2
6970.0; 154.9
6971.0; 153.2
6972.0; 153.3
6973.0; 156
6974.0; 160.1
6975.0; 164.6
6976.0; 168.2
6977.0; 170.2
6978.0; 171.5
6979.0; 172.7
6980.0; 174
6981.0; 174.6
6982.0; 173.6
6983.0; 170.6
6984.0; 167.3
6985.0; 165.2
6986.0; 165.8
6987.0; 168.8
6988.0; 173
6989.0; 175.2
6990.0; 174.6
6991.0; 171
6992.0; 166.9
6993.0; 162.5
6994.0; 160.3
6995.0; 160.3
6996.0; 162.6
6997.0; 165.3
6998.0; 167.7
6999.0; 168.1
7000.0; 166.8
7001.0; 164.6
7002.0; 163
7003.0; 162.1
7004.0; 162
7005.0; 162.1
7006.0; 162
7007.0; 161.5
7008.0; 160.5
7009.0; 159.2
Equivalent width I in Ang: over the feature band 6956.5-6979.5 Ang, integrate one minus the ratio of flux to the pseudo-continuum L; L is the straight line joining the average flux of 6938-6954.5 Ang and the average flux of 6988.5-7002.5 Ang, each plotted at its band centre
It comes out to 1.2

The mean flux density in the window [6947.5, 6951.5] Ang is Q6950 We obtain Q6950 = 178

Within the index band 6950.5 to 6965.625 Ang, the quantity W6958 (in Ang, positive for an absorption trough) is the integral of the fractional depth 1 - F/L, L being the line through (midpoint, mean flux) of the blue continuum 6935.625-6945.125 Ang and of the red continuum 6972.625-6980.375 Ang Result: 1.01 Ang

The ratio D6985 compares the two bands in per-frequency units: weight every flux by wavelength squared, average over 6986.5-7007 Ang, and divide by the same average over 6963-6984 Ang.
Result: 1.02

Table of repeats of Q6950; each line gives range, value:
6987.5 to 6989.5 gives 174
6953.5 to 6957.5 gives 156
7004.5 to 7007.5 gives 162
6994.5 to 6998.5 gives 164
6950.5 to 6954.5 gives 162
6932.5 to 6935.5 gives 169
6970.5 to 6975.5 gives 157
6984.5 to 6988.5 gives 168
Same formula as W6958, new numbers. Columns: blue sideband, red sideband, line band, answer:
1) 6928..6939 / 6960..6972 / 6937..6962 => -0.44 Ang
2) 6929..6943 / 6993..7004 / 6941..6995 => 0.56 Ang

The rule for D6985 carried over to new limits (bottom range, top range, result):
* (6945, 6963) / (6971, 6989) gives 1.03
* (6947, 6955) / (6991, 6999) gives 0.98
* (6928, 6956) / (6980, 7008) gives 1.00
